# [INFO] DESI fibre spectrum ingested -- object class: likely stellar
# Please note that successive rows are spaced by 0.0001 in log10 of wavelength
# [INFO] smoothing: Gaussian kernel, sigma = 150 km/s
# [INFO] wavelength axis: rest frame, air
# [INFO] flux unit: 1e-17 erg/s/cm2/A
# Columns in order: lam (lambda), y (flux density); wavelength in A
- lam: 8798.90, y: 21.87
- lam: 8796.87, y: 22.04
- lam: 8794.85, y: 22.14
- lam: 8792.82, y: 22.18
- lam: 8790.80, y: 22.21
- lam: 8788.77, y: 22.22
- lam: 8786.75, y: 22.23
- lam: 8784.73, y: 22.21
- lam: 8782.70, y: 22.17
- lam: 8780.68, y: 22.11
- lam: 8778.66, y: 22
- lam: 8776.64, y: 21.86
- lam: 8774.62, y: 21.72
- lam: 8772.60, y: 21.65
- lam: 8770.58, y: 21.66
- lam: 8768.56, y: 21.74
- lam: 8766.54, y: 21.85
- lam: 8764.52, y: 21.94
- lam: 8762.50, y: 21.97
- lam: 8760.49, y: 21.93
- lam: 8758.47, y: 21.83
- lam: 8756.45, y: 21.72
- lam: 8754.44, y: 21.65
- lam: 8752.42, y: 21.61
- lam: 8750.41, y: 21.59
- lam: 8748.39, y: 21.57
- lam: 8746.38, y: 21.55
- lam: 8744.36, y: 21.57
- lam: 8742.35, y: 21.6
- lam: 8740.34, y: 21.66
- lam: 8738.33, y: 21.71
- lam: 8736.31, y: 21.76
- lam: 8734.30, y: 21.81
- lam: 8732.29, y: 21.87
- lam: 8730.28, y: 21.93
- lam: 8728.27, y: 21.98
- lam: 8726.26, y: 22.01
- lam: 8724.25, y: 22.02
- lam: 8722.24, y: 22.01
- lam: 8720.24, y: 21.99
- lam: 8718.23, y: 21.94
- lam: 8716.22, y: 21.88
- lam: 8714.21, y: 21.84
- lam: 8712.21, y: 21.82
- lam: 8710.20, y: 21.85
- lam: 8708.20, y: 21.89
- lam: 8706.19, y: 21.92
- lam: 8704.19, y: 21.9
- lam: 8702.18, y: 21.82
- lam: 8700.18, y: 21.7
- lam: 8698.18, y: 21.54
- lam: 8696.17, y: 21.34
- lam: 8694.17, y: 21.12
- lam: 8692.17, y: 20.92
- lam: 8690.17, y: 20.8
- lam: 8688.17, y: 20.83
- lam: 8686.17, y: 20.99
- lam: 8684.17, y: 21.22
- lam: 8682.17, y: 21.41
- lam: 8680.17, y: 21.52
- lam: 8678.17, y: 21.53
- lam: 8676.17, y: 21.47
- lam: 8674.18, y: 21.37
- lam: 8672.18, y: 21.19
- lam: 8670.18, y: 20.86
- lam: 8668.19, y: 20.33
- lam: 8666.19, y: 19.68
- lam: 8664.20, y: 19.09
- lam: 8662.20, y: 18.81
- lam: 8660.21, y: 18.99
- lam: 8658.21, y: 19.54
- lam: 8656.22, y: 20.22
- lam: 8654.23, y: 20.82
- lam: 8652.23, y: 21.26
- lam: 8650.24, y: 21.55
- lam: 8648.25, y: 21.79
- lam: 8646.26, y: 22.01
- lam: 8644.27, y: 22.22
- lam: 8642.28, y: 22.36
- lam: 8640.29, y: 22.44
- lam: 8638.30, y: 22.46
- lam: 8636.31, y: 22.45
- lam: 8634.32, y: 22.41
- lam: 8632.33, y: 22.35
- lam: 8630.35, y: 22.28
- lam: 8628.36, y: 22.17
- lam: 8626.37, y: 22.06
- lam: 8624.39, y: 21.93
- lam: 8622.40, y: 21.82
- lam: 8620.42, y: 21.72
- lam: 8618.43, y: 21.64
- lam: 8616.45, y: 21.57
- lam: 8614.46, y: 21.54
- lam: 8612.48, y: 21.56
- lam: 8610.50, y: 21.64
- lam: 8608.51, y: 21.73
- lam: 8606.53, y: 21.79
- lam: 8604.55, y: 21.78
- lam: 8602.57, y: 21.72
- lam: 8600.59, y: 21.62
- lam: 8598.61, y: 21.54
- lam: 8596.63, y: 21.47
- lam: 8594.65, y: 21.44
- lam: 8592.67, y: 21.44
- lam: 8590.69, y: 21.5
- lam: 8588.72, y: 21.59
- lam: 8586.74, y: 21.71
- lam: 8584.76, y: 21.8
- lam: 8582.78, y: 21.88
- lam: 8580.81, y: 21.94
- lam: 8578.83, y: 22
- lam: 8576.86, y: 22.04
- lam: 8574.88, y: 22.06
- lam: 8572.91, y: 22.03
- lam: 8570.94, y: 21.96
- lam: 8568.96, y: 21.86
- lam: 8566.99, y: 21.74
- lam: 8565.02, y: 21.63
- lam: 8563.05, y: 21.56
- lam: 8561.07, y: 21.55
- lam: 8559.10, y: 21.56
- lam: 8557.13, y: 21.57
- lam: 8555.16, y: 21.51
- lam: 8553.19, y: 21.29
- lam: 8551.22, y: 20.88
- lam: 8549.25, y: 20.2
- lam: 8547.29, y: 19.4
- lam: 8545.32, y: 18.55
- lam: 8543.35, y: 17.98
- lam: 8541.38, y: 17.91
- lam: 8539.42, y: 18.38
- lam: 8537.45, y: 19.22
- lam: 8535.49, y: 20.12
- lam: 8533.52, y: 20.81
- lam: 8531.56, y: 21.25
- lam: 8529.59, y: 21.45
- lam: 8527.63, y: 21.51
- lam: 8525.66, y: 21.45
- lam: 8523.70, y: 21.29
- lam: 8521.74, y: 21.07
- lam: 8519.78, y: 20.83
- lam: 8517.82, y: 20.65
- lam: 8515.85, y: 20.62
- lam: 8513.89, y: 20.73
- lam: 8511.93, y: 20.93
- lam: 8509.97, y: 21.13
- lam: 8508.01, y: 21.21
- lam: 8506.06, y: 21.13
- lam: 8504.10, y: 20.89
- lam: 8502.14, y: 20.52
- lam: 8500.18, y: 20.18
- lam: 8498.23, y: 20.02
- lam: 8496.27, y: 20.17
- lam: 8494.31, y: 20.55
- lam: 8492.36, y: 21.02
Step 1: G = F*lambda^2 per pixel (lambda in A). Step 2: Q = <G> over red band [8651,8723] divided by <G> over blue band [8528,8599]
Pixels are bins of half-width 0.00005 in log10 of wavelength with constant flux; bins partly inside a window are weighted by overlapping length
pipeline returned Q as 1.0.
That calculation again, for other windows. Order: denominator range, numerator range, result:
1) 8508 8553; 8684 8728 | 1.11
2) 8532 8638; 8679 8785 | 1.05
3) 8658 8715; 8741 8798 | 1.06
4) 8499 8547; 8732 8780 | 1.13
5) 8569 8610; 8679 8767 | 1.03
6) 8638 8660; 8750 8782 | 1.05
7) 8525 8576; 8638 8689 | 1.04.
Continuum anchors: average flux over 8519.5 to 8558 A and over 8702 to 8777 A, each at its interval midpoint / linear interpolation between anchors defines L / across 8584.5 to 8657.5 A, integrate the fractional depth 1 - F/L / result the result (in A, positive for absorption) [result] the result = -2.89 A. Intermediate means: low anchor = 20.3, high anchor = 21.8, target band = 21.8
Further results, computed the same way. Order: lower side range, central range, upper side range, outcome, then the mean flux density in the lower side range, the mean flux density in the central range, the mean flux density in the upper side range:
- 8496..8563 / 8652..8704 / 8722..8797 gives 1.5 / 20.5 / 20.8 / 21.9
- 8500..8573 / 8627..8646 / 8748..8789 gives -1.0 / 20.7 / 22.3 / 21.9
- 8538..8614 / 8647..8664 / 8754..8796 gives 0.9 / 21.2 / 20.3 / 22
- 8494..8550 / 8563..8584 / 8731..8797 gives -1.2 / 20.3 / 21.9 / 21.9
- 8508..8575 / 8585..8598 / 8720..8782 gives -0.3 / 20.8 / 21.5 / 21.8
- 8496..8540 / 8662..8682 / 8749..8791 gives 0.7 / 20.7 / 20.7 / 21.9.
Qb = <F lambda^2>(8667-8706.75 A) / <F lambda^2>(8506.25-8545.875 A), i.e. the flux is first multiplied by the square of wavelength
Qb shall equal 1.08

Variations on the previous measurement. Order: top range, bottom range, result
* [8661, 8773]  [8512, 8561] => 1.09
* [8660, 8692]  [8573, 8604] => 0.97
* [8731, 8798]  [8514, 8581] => 1.10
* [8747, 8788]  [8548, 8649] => 1.04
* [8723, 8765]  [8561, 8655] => 1.03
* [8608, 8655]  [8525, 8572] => 1.08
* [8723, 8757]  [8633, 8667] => 1.05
